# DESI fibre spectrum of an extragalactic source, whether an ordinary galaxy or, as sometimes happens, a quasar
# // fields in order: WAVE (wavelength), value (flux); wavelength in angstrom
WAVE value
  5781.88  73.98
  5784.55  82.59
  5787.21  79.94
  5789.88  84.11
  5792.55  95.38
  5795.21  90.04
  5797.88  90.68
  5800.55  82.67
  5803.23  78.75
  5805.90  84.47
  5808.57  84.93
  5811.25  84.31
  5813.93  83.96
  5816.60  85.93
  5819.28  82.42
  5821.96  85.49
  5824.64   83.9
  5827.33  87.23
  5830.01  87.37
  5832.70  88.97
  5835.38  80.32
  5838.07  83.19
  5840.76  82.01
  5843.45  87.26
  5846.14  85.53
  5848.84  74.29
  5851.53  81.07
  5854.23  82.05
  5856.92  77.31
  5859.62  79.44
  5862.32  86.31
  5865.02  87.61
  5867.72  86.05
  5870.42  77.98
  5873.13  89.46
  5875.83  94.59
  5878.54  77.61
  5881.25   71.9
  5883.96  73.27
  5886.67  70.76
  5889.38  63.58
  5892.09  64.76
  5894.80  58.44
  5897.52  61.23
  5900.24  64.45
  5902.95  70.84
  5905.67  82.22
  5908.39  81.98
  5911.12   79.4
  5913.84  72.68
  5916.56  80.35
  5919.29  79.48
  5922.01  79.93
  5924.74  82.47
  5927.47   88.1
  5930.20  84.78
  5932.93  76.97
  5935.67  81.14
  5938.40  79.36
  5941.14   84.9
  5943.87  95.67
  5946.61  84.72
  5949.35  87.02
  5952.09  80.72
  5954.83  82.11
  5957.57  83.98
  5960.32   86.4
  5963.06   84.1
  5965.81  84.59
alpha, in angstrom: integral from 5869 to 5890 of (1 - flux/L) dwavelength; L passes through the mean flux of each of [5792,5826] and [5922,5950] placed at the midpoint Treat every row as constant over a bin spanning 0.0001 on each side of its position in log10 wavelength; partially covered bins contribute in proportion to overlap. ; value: 1.7 angstrom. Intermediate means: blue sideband 85.4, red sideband 84.2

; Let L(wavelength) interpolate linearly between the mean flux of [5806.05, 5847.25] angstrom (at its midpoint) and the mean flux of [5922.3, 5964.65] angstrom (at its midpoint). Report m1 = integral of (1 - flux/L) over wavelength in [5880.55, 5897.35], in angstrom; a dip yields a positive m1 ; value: 3.57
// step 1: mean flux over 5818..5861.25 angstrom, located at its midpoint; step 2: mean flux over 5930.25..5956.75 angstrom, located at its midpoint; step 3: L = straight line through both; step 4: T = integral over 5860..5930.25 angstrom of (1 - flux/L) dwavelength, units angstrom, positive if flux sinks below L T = 5.2 angstrom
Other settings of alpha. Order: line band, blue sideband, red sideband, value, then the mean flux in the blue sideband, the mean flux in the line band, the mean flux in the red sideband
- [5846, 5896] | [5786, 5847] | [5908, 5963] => 3.7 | 85.2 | 77.9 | 82.7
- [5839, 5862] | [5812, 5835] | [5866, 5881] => 0.9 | 85.4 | 81.4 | 84.2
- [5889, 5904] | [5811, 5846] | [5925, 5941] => 3.5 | 84.8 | 63.8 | 82.3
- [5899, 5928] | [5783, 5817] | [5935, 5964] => 2.3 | 85.1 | 78.1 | 84.7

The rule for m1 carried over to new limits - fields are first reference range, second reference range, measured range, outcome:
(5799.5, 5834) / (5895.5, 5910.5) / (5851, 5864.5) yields -0.5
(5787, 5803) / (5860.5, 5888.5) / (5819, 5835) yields -0.2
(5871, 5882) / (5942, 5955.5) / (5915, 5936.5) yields 1.0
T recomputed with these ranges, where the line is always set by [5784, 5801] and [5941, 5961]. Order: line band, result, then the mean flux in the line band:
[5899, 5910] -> 1.4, 75.1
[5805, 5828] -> 0.5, 84.7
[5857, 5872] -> 0.6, 83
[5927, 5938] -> 0.5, 82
